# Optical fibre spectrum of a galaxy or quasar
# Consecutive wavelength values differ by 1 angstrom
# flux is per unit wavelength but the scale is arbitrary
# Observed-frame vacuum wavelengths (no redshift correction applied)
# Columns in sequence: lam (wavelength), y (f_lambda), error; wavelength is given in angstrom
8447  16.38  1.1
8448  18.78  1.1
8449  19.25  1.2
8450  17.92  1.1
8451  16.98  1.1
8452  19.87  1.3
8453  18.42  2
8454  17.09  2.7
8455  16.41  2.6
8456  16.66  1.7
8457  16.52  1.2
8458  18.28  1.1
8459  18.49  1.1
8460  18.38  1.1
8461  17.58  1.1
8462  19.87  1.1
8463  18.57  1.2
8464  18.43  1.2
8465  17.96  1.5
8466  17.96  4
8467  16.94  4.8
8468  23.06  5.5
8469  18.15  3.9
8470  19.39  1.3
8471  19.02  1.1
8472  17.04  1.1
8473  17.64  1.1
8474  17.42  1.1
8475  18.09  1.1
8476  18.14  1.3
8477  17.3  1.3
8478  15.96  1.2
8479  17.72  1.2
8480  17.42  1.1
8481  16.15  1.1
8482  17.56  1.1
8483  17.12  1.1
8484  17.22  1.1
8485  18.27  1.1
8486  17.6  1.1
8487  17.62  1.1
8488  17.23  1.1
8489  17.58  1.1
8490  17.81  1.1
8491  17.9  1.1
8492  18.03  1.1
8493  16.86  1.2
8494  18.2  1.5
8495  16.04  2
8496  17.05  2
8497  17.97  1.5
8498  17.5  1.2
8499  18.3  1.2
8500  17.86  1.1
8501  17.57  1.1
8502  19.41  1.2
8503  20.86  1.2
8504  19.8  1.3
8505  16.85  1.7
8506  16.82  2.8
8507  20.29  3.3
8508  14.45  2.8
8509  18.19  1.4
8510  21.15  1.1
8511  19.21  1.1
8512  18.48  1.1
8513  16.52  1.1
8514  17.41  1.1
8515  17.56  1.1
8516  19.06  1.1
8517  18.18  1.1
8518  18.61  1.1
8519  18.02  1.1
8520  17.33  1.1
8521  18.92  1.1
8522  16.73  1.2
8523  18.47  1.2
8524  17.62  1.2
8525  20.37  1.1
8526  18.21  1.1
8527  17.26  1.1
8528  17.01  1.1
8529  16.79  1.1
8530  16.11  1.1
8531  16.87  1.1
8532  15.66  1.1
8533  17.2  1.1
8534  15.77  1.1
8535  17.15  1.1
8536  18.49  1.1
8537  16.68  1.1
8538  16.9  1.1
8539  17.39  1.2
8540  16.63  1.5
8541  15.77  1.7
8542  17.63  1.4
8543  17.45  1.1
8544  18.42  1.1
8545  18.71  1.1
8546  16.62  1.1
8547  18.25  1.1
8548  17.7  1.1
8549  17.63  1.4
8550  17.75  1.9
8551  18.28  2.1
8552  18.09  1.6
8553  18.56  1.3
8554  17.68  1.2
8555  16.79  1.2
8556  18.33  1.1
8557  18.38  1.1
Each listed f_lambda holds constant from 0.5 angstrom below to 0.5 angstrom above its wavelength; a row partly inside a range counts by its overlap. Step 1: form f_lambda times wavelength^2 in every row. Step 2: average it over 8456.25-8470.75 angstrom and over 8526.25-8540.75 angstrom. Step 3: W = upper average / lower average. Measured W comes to 0.9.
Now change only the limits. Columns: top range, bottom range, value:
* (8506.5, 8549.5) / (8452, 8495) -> 1.00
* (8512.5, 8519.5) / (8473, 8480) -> 1.04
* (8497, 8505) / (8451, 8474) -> 1.03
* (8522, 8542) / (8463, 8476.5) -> 0.95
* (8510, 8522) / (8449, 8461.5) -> 1.04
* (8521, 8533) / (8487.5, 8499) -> 1.00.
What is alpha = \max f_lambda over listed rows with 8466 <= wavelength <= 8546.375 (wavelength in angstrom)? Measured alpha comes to 23.06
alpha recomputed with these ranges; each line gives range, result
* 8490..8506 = 20.86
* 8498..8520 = 21.15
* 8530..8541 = 18.49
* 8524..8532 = 20.37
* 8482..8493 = 18.27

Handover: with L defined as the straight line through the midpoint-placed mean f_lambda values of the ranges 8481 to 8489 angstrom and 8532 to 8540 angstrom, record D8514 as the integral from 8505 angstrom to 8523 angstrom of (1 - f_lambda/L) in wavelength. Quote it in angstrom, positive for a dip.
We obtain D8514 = -0.9 angstrom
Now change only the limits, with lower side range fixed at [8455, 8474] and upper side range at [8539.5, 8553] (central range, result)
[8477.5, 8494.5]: 0.63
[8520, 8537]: 0.37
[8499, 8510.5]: -0.33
